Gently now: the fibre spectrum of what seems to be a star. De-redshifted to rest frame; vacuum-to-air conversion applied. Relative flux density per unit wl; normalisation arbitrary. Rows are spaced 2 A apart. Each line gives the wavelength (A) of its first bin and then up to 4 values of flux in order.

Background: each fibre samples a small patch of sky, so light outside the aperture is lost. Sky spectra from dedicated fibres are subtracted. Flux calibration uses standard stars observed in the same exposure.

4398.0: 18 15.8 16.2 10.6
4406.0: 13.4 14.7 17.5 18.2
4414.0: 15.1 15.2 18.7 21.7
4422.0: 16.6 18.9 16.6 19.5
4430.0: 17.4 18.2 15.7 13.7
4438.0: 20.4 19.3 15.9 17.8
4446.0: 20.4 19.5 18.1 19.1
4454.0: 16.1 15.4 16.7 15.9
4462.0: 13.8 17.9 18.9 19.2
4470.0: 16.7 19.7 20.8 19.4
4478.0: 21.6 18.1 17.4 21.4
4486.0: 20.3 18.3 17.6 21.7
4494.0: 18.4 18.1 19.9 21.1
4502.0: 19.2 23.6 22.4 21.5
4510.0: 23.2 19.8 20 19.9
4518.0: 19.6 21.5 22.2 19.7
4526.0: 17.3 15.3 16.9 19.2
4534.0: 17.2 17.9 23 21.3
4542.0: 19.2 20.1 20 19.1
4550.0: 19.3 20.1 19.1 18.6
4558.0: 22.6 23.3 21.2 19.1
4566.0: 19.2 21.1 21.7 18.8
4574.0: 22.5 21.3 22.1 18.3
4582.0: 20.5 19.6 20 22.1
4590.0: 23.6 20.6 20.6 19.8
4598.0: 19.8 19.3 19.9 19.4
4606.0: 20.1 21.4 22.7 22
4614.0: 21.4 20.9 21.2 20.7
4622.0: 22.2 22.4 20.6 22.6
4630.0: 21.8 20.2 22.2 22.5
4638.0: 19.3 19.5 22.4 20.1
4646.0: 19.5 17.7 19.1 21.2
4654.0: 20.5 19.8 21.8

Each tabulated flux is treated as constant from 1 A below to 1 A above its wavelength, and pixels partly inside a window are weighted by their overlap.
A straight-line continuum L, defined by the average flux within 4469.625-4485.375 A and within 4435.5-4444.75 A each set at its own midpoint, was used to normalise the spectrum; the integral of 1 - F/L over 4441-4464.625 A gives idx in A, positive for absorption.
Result 1.3 A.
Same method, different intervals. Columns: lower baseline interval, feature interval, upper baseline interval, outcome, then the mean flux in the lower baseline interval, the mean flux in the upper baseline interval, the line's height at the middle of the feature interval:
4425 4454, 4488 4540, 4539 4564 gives -1.00 A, 17.9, 20.3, 19.5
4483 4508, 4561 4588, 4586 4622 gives 0.33 A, 20.2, 20.9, 20.7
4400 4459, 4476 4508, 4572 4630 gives -2.52 A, 17.1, 21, 18.5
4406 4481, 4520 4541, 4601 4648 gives 0.21 A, 17.7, 21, 19.3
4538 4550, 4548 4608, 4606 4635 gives 0.86 A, 20.1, 21.5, 20.8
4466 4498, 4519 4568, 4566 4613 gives 0.93 A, 19.3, 20.7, 20.1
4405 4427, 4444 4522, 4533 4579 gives -2.89 A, 17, 20.3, 18.6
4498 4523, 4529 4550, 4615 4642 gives 1.76 A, 21.1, 21.3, 21.2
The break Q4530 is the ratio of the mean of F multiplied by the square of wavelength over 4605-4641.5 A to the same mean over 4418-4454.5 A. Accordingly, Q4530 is 1.3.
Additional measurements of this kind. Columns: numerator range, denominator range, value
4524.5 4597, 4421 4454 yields 1.18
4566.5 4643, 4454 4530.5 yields 1.15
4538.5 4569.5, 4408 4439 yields 1.23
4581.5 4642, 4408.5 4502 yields 1.23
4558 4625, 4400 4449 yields 1.32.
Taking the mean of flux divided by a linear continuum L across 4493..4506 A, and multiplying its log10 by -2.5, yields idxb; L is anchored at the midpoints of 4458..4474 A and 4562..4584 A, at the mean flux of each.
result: -0.10 mag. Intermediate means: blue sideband 17.6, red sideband 20.5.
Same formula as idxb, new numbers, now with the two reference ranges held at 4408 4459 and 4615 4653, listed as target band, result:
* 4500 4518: -0.12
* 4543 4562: -0.04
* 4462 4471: 0.03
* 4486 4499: -0.03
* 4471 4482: -0.08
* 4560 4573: -0.04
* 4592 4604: 0.02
